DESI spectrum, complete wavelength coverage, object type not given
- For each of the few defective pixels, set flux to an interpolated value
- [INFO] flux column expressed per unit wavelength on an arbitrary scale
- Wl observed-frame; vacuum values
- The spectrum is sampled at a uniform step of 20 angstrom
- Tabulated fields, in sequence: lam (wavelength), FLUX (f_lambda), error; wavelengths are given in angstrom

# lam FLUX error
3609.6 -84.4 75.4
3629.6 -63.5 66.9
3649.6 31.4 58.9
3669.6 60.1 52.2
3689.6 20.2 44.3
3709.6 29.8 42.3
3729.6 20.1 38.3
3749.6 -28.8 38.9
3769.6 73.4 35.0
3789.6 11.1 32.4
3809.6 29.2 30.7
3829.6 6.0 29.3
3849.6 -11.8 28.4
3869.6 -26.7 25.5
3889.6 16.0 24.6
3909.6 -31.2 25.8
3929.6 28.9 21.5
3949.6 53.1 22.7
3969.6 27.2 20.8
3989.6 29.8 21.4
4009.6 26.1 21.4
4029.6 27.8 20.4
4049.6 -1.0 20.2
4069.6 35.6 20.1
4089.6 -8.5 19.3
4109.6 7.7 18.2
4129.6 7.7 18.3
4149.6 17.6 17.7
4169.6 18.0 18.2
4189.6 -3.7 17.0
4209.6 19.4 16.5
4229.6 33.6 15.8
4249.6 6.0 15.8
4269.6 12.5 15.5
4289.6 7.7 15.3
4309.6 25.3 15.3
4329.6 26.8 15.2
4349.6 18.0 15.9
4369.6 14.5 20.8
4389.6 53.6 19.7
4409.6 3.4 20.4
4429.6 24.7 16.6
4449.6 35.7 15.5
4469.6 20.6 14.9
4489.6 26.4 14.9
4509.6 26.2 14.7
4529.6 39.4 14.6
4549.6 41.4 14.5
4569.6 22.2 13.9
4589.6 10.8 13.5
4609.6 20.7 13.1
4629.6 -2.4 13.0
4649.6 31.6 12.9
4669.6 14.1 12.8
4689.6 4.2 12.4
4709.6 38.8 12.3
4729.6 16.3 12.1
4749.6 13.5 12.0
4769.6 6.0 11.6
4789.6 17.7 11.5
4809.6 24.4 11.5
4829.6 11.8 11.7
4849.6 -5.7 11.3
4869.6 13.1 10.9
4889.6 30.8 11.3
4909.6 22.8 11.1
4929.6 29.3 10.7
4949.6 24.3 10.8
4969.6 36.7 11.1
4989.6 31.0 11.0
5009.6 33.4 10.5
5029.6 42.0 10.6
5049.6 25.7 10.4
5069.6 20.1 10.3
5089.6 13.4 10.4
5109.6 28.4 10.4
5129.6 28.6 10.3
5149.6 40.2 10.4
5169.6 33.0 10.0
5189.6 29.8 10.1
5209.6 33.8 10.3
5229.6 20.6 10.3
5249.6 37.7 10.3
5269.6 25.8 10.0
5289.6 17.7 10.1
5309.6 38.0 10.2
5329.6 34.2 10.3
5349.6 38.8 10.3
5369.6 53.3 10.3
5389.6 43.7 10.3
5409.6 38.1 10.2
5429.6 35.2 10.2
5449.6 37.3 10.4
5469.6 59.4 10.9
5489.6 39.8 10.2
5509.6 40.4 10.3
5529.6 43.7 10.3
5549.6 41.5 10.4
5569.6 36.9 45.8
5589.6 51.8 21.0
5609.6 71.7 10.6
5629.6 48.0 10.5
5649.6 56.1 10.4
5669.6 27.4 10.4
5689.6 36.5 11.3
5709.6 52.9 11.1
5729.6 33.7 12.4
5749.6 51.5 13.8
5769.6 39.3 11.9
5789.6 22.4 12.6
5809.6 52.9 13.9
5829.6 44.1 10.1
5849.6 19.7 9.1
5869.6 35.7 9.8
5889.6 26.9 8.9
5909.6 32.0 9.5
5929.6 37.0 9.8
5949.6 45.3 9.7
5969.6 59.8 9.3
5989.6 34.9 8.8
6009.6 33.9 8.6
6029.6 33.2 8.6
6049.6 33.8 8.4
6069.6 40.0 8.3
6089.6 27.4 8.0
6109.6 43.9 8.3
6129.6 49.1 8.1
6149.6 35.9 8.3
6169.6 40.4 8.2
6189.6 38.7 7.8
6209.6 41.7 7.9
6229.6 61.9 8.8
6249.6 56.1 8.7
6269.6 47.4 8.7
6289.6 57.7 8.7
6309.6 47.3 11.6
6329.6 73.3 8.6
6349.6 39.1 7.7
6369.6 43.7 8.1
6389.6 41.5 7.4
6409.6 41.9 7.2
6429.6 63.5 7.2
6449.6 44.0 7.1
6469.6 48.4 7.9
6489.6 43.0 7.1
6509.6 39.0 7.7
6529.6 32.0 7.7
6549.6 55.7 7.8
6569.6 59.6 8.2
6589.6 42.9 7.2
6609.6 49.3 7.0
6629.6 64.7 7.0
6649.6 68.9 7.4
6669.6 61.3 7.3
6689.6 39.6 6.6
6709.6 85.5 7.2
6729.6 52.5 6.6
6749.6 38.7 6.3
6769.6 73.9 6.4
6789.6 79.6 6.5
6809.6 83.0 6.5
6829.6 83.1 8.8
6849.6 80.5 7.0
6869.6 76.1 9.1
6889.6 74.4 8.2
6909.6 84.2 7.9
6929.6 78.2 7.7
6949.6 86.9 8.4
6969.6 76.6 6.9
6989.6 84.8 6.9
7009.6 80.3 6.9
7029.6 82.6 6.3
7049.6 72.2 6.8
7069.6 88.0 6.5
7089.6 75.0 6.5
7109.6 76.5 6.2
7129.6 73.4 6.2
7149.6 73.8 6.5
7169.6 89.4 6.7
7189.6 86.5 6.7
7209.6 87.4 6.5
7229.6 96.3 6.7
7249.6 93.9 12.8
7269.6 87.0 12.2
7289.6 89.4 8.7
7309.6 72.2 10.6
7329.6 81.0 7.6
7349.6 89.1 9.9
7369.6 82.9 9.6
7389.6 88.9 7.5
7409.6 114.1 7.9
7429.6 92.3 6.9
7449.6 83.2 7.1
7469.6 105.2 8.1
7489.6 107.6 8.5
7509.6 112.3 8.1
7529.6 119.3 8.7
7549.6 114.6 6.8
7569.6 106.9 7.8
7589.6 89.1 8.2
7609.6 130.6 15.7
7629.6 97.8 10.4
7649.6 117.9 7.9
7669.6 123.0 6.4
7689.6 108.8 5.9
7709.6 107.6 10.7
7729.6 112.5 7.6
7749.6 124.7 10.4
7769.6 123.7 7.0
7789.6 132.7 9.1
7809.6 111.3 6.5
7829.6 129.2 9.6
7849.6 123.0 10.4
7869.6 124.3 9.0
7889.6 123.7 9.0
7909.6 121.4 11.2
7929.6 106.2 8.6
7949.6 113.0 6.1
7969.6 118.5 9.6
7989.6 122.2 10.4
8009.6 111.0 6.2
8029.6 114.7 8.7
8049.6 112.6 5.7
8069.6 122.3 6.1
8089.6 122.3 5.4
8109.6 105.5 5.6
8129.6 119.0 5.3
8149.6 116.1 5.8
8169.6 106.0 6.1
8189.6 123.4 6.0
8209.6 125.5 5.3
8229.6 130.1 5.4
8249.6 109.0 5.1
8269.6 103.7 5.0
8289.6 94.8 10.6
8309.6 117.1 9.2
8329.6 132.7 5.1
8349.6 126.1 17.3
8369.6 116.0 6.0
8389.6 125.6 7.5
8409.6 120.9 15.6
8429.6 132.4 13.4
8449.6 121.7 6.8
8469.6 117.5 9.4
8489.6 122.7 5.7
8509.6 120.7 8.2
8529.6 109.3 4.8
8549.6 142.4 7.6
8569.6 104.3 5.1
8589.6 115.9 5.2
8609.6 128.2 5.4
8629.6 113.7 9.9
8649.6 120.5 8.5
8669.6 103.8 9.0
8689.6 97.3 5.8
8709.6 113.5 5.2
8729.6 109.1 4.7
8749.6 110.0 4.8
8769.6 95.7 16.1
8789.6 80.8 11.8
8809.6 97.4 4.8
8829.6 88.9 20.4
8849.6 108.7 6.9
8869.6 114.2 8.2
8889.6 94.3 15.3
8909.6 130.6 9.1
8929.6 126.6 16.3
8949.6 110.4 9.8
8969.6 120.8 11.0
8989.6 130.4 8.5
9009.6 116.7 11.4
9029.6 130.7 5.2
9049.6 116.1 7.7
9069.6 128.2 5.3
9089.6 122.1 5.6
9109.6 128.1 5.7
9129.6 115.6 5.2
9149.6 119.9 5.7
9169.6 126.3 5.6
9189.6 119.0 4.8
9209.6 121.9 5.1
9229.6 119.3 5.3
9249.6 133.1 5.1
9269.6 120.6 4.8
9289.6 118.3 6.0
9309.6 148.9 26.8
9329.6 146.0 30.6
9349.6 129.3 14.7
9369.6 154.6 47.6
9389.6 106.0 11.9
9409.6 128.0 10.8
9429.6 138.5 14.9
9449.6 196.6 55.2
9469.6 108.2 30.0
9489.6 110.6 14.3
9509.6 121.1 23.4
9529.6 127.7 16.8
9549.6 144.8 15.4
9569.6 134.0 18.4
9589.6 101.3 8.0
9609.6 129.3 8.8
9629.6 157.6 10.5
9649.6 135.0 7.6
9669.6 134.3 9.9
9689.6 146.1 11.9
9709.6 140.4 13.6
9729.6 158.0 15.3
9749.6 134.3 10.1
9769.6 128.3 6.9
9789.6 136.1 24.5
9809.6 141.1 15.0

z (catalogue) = 0.70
